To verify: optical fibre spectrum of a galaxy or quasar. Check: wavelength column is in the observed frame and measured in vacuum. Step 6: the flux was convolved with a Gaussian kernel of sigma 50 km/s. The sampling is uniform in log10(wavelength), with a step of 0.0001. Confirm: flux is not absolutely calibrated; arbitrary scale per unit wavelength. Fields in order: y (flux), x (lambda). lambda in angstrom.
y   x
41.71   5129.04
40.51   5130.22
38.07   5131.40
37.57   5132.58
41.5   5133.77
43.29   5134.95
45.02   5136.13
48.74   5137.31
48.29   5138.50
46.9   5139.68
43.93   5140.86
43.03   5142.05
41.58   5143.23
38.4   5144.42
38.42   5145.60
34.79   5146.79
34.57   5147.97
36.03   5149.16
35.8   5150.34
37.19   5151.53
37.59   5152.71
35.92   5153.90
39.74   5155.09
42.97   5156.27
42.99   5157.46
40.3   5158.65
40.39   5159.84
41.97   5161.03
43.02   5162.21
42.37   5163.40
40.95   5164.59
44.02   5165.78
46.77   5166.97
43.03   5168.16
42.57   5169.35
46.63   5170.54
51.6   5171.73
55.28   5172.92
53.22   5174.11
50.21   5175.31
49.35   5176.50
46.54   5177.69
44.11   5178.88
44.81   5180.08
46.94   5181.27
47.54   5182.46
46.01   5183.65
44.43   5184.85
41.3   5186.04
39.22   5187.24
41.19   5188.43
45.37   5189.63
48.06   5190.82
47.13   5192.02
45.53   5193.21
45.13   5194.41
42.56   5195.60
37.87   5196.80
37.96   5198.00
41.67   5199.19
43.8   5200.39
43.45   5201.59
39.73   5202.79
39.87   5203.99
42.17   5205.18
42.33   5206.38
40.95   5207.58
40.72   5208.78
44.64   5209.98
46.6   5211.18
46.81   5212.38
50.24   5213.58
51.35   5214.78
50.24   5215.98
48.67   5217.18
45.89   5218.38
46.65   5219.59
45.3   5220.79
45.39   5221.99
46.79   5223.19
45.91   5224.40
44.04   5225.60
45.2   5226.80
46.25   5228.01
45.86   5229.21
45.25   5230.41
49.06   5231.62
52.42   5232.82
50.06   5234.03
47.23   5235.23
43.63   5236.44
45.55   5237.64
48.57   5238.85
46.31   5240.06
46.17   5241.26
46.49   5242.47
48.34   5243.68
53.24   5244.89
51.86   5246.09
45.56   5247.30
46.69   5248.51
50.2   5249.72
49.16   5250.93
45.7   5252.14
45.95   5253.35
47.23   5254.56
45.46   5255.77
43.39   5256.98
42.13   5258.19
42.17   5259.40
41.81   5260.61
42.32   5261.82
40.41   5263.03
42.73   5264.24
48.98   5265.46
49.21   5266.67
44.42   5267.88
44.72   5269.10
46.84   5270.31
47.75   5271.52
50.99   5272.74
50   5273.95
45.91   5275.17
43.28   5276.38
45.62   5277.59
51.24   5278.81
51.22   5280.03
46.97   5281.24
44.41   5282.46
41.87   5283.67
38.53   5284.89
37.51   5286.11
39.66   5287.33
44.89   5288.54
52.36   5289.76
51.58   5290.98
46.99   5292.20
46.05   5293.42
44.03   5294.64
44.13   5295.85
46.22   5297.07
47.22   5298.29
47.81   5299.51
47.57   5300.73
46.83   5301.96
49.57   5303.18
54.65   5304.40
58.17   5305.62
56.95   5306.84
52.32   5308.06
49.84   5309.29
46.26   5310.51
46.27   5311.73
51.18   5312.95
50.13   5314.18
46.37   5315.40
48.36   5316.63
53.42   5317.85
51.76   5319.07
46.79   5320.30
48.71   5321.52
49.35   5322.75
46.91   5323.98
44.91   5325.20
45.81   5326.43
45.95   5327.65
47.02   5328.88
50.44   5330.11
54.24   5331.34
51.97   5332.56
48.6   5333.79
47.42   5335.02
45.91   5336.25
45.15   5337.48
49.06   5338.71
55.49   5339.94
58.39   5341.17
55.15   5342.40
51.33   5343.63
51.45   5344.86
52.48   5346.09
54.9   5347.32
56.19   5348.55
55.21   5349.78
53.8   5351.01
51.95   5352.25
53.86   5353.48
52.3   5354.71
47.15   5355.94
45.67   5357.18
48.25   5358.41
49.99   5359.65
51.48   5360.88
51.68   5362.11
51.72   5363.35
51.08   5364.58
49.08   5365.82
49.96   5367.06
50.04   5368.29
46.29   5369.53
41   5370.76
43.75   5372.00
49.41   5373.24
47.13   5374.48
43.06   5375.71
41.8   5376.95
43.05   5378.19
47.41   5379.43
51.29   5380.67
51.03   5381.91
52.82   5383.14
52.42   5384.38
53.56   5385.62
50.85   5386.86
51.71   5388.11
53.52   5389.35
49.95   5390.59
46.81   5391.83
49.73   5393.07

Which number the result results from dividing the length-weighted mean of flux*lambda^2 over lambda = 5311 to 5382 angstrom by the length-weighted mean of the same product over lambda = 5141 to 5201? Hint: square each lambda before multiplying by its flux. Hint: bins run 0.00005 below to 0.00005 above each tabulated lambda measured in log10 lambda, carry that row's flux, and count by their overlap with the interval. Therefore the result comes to 1.23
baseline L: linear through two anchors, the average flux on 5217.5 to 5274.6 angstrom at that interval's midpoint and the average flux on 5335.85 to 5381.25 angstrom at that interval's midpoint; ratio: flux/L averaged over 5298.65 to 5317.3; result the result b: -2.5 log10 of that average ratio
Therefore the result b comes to -0.04 mag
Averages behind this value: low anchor 46.5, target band 50.1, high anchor 49.8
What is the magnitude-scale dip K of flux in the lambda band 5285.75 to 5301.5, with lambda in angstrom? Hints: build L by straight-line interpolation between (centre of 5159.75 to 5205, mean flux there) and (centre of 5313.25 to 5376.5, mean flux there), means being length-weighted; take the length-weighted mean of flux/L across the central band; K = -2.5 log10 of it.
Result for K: 0.05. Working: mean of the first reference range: 44.5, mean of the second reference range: 49.7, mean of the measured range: 46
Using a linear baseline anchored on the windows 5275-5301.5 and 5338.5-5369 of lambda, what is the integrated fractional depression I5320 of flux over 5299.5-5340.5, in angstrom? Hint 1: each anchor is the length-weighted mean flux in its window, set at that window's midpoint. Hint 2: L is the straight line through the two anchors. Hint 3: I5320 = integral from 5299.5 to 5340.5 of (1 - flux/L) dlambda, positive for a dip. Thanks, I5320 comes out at -0.7 angstrom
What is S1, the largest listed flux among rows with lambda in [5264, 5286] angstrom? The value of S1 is 51.24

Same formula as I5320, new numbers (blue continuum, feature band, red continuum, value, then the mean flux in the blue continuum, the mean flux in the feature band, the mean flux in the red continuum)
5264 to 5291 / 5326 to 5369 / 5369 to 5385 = -3.8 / 46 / 50.9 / 47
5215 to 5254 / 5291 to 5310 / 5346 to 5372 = -0.1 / 47.3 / 49.3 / 50.5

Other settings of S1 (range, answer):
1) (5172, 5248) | 55.28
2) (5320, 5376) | 58.39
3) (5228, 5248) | 53.24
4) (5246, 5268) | 51.86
